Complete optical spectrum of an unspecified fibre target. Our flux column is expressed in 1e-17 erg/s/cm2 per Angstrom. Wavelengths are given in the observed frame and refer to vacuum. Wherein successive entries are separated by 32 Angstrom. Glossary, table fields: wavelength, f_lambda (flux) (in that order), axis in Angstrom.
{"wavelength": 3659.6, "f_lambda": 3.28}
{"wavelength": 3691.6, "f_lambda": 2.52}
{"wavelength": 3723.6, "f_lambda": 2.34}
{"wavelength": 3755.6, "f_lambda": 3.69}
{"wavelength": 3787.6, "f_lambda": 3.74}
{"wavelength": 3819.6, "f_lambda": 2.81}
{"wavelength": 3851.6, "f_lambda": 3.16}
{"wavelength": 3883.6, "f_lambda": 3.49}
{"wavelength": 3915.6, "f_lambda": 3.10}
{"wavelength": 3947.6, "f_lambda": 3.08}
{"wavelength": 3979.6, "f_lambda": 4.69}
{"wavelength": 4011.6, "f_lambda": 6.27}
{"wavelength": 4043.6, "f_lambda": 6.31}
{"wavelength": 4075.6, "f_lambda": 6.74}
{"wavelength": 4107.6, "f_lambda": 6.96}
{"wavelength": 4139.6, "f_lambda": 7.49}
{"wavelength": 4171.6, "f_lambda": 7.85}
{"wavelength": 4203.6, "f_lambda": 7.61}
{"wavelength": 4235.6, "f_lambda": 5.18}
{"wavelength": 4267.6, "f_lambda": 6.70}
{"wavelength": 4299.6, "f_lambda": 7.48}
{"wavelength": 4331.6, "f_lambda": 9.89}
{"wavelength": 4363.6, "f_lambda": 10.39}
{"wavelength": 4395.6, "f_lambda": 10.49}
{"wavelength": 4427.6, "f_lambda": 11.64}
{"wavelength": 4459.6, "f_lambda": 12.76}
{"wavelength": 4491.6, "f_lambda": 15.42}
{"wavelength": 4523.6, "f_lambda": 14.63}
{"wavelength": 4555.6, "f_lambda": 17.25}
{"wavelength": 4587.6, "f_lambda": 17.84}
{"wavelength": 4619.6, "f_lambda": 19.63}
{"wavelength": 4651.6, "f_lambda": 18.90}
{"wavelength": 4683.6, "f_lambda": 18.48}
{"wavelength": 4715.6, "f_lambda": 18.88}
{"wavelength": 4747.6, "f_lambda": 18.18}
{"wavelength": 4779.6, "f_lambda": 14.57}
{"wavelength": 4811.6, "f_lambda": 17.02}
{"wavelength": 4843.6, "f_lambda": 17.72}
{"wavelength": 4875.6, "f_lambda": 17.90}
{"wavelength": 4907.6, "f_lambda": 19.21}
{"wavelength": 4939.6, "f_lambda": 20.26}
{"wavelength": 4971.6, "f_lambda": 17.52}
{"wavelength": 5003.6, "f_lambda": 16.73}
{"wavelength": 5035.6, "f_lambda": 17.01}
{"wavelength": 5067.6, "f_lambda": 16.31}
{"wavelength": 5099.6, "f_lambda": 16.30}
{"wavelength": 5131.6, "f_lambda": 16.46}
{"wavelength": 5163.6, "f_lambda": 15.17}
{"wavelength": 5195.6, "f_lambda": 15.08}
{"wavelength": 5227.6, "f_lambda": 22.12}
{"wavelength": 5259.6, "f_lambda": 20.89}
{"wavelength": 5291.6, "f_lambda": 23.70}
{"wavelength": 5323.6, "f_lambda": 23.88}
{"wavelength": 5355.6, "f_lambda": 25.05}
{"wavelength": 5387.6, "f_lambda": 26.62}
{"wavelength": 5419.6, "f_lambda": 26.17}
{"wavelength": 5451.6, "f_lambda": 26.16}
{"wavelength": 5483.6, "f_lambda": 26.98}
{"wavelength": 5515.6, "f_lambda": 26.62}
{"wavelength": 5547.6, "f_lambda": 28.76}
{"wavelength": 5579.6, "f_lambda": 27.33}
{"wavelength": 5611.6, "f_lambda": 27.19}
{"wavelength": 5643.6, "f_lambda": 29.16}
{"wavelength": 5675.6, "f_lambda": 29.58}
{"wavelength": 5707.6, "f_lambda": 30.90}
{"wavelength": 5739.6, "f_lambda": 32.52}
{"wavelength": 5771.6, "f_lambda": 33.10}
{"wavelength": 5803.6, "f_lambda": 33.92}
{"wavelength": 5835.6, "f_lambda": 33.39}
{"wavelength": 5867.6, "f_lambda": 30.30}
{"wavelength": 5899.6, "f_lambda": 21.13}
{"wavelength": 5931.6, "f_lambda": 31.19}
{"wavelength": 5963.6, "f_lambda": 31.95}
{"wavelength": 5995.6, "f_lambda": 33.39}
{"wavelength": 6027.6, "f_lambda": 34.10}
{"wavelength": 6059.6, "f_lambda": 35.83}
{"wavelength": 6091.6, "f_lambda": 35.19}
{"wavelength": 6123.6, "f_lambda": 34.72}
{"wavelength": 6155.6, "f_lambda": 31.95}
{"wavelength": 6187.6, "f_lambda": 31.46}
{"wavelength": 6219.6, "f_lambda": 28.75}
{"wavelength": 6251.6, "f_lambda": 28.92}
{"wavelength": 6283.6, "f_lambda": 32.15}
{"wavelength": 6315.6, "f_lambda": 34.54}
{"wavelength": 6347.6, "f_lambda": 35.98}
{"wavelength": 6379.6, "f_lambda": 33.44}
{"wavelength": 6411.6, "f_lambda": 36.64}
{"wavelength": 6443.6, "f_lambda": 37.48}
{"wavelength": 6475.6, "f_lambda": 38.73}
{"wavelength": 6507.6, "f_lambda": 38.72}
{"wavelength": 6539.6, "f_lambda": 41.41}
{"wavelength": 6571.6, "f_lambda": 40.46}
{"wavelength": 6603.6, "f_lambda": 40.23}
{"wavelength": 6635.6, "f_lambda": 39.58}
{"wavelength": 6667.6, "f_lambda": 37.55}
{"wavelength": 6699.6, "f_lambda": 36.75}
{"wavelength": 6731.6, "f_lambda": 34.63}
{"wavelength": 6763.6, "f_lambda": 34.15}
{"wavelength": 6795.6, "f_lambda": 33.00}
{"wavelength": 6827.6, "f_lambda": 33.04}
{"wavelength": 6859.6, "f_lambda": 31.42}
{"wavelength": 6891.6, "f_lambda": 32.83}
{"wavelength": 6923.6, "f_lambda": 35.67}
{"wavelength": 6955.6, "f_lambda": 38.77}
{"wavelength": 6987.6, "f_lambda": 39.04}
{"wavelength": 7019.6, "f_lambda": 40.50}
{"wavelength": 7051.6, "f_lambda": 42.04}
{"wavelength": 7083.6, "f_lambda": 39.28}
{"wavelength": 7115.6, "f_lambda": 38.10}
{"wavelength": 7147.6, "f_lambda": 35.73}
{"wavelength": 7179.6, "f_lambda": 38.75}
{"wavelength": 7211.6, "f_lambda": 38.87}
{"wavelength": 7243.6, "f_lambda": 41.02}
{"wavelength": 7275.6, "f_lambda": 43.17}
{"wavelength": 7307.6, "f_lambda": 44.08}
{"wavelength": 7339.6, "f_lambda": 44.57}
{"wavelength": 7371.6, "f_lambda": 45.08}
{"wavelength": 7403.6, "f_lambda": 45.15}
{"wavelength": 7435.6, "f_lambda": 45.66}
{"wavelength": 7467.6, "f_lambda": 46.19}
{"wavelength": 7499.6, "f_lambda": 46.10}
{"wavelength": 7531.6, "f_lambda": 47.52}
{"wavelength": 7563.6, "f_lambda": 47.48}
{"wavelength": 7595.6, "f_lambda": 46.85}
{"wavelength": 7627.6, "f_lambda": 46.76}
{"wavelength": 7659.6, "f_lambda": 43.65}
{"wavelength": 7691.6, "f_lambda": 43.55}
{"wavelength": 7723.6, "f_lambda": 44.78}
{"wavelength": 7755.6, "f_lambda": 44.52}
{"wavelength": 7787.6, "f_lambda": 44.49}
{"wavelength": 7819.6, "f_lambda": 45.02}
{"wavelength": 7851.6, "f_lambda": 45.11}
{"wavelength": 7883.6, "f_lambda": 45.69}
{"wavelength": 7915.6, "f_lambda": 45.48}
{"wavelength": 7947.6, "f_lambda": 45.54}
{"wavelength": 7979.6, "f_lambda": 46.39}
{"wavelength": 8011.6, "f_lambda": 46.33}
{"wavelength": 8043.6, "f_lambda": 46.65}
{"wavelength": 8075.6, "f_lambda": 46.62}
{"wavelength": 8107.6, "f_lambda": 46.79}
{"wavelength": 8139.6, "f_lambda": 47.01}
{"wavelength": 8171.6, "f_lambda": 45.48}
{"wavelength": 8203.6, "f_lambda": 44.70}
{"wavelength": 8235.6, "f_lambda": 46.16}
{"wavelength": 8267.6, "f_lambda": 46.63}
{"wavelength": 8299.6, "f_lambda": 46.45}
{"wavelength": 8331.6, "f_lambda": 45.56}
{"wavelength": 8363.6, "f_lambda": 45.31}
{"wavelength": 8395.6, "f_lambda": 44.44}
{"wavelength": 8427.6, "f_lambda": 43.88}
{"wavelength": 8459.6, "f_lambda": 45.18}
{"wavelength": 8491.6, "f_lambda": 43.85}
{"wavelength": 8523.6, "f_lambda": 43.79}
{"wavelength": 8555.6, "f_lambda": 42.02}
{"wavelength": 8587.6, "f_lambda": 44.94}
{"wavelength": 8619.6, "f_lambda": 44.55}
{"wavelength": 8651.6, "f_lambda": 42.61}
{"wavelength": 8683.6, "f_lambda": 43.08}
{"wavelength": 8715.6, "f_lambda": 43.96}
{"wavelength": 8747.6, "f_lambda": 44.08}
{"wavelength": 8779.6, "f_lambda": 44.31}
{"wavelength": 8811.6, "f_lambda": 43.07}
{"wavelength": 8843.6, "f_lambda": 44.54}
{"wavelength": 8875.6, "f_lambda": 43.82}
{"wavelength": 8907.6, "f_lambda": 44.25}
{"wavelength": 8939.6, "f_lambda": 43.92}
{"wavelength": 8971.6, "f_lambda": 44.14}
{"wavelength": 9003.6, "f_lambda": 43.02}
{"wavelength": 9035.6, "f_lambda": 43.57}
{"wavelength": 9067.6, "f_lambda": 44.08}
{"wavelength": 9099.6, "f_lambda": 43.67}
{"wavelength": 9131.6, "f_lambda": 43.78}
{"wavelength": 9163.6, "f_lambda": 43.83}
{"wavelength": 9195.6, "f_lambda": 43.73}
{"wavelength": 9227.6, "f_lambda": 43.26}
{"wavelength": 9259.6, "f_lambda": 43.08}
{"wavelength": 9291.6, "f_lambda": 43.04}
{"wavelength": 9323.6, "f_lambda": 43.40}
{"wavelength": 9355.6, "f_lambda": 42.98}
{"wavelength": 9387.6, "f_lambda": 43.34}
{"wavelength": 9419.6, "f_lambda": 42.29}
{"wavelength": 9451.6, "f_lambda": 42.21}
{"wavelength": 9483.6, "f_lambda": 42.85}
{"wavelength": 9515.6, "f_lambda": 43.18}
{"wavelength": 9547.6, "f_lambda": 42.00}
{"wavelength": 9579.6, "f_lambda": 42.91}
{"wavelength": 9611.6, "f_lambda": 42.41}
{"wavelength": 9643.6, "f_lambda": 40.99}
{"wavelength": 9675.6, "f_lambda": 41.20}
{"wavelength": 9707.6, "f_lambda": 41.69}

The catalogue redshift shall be 0.000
